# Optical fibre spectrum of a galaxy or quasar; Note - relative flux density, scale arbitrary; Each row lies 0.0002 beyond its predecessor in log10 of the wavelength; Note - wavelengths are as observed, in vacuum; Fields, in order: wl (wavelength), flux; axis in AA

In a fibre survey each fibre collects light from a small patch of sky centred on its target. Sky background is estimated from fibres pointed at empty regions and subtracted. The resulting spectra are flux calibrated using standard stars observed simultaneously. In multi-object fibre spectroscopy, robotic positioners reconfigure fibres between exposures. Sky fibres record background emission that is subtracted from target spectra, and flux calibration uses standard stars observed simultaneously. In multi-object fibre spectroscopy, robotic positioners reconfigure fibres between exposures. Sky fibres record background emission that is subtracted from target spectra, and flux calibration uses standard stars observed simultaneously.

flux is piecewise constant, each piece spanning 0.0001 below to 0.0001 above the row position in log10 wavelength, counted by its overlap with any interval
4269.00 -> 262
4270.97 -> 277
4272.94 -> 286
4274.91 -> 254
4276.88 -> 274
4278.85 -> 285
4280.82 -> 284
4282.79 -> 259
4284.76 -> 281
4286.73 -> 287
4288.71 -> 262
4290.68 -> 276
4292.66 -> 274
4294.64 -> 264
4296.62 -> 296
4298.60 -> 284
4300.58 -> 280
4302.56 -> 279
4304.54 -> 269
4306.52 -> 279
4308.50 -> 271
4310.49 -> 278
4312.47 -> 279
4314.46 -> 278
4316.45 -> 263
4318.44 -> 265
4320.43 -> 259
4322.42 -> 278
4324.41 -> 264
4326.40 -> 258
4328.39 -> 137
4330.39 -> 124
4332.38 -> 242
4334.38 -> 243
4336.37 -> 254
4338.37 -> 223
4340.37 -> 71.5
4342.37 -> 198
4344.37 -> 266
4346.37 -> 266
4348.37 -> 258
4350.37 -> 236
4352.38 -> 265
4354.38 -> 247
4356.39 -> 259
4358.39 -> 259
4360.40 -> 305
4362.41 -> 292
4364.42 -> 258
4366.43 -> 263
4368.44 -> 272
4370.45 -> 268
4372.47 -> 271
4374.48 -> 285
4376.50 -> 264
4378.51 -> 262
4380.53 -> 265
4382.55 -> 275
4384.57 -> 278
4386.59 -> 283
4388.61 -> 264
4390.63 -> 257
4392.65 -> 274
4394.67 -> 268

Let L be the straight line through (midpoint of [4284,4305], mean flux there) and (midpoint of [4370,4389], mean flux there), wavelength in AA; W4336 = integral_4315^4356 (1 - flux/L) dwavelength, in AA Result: 6.4 AA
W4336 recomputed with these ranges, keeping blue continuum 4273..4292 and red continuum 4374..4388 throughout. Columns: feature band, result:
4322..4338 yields 2.9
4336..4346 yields 2.6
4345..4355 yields 0.7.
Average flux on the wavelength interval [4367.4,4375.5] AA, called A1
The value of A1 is 274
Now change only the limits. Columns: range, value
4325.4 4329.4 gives 197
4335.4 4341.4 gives 182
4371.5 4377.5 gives 273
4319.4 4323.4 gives 268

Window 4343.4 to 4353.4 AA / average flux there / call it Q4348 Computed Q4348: 258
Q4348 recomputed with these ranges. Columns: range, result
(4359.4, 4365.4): 285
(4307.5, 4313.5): 276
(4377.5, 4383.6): 267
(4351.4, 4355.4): 256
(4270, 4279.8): 275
